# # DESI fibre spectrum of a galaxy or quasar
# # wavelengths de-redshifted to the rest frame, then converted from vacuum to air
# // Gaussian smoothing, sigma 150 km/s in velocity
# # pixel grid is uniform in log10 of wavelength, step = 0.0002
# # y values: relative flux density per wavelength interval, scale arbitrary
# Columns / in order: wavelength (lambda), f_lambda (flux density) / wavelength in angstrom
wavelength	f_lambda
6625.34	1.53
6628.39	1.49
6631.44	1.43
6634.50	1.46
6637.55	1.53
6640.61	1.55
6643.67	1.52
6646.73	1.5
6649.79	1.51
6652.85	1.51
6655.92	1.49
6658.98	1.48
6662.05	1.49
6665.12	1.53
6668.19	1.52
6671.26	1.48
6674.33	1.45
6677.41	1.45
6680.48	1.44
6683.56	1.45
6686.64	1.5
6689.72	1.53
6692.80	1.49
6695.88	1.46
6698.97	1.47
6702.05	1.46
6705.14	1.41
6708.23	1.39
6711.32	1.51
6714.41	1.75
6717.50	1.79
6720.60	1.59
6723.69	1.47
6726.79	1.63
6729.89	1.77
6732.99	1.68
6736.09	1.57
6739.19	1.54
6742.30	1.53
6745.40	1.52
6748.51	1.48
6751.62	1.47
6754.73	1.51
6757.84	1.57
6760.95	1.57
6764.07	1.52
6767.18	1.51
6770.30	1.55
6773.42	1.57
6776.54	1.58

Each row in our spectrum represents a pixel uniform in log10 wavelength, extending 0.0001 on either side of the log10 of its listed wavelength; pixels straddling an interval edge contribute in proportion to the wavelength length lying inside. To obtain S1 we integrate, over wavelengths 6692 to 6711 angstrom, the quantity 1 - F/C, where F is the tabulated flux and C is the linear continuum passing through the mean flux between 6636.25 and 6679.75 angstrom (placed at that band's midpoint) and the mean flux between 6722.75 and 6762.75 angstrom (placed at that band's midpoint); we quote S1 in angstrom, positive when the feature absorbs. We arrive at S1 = 1.0 angstrom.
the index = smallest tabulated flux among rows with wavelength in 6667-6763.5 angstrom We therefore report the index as 1.39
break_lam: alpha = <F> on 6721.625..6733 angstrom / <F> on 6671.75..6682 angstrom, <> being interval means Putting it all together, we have 1.12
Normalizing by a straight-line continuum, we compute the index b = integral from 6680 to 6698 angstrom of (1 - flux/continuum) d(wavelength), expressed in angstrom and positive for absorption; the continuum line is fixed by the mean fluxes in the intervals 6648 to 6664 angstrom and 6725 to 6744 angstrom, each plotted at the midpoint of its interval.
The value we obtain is 0.8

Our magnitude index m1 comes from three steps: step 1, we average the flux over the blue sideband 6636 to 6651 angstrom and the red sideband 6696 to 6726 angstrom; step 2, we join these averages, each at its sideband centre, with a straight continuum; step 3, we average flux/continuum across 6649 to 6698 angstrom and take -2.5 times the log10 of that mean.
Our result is 0.03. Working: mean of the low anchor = 1.52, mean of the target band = 1.49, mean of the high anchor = 1.54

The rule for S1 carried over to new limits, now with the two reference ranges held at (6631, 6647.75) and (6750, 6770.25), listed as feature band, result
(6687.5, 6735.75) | -1.4 angstrom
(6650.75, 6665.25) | 0.1 angstrom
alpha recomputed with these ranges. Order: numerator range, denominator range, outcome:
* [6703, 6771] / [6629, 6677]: 1.04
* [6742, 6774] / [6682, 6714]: 1.03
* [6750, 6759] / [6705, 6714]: 1.02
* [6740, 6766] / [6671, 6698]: 1.03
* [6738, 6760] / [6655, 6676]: 1.02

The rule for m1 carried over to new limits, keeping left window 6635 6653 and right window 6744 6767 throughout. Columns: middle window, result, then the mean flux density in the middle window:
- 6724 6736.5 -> -0.09 mag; 1.65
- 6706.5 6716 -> -0.02 mag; 1.55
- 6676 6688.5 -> 0.04 mag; 1.46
